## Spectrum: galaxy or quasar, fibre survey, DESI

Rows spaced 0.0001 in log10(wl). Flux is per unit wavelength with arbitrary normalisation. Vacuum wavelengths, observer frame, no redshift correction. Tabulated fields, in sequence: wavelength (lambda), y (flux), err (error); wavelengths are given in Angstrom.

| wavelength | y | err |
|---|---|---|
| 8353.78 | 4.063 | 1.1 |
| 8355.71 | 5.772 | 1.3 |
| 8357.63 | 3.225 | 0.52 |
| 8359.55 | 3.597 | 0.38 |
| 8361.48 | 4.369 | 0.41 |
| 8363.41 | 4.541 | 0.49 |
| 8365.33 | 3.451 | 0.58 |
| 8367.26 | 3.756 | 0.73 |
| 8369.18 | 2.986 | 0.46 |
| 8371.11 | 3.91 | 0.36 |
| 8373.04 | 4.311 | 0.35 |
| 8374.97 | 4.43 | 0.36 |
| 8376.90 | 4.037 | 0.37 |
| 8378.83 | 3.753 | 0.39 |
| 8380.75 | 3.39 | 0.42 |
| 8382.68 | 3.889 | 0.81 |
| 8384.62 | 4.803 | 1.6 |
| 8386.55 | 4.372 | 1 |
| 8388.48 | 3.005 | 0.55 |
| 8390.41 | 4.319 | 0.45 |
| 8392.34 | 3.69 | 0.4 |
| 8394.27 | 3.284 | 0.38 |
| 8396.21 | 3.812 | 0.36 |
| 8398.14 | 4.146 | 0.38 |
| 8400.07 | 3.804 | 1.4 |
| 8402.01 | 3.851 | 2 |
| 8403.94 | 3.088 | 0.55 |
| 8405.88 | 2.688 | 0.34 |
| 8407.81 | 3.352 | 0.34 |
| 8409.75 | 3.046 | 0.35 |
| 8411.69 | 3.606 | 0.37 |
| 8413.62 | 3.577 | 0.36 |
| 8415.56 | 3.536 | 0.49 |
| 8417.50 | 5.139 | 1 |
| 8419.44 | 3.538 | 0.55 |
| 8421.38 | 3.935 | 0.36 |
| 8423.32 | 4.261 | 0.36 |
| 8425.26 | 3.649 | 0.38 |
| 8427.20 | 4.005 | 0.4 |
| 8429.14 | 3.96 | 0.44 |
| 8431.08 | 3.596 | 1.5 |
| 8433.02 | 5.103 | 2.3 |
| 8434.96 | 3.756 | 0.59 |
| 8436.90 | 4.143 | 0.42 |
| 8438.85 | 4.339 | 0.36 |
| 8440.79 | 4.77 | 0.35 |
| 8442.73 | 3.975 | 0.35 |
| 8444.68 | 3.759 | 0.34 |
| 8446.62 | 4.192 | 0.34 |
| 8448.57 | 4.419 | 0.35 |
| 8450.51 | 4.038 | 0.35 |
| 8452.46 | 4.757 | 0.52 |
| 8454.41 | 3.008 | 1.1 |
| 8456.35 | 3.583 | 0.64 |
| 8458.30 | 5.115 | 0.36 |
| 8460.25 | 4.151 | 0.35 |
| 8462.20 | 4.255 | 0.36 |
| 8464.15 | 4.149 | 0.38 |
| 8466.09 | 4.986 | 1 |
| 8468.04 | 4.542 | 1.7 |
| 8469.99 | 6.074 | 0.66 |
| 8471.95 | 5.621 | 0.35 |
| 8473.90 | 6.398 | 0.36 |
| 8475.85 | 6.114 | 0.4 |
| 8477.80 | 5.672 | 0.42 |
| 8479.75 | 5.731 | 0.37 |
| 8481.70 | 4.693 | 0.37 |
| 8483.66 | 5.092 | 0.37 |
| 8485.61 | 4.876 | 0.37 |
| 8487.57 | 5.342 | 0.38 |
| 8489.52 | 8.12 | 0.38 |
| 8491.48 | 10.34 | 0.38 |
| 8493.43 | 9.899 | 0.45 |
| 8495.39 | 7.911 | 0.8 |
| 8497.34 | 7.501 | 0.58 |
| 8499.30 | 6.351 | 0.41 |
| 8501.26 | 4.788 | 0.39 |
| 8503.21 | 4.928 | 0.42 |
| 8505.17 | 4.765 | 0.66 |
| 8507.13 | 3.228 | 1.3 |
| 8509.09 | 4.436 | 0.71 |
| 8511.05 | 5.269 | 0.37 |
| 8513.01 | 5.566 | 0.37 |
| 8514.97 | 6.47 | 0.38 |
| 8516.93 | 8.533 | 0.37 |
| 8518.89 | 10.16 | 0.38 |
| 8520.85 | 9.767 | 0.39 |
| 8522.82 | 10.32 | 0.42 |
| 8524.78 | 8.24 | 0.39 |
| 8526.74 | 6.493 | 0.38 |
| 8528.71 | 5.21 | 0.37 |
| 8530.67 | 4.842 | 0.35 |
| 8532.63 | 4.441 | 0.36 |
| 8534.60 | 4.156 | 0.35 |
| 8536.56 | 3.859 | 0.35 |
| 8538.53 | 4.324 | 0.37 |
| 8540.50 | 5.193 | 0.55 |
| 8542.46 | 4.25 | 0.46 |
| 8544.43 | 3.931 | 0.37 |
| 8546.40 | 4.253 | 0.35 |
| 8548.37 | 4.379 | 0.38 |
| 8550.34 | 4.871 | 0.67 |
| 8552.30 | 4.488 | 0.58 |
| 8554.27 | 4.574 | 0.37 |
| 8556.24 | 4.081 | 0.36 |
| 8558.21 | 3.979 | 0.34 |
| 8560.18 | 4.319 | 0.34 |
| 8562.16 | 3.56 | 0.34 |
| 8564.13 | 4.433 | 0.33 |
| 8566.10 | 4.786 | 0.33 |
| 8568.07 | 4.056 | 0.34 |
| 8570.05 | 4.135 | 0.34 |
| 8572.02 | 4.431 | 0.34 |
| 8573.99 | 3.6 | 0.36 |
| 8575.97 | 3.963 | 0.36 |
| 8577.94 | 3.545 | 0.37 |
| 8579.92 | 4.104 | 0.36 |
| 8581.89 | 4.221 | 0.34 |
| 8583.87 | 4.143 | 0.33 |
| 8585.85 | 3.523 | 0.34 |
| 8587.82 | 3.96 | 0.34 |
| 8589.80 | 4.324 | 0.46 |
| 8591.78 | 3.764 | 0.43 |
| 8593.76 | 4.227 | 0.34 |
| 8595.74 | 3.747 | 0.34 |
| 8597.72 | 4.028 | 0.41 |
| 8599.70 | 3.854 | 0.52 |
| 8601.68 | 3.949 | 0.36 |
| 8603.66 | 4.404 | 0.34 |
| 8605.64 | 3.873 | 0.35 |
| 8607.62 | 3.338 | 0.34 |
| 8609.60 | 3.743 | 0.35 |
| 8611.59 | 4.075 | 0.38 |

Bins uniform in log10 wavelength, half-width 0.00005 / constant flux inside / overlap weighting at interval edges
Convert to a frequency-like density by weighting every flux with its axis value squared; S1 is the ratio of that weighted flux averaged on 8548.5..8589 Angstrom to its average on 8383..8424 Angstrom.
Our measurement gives 1.1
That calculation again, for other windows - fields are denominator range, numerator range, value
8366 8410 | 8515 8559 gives 1.57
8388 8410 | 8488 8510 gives 1.90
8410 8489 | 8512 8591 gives 1.14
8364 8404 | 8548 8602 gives 1.12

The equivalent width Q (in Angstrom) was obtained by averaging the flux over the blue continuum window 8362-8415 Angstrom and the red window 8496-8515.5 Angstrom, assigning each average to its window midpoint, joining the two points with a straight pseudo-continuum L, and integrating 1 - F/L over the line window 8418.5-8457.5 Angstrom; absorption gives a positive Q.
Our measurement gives 3.29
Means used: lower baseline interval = 3.74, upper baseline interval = 5.35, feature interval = 4.04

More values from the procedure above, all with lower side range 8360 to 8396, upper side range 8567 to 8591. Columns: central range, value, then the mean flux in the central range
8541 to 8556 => -1.6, 4.4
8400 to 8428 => 1.8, 3.66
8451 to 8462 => -0.5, 4.13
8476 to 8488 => -4.1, 5.29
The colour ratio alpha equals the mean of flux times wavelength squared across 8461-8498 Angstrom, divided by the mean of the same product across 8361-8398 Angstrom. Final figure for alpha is 1.6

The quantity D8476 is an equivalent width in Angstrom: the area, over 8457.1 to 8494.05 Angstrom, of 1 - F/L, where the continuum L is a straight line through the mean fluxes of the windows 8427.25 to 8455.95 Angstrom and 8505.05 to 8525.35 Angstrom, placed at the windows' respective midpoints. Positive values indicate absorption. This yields -1.9 Angstrom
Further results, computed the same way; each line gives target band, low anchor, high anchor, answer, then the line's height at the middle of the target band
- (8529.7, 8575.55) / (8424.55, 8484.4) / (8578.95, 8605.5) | -1.3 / 4.17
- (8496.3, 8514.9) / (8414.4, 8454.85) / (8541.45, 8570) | -4.7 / 4.21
